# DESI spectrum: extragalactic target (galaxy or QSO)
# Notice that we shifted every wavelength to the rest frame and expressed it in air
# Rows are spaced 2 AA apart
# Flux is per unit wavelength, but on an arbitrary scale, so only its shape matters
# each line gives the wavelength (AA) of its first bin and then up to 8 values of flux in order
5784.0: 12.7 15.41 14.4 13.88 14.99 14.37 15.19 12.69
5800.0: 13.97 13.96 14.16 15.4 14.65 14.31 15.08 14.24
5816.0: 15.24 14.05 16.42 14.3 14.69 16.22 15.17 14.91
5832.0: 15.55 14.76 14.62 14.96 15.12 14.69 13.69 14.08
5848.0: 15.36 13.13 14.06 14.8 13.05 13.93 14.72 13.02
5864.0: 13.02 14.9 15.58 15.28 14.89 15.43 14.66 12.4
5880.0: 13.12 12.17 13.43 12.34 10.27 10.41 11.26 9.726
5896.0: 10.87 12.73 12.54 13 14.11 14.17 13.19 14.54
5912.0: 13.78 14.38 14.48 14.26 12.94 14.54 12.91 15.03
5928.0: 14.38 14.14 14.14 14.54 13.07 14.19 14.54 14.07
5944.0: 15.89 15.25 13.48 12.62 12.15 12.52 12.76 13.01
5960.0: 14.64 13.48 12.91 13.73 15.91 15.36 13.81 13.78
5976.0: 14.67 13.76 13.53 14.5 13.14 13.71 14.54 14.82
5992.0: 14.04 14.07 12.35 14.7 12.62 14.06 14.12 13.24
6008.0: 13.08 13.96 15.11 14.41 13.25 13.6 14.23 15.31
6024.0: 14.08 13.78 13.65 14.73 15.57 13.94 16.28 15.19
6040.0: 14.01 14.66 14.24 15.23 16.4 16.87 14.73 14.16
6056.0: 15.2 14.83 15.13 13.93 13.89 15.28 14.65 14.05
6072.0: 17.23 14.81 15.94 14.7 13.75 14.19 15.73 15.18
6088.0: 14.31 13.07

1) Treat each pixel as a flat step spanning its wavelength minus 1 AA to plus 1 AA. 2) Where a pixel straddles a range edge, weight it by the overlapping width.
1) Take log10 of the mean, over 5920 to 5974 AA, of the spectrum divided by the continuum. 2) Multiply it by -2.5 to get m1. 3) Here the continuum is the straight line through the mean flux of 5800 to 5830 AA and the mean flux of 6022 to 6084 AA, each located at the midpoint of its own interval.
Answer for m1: 0.07 mag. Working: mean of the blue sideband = 14.8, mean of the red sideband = 14.9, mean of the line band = 13.9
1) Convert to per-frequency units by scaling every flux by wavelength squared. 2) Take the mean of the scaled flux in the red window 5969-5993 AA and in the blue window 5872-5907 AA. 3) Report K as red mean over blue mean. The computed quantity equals 1.2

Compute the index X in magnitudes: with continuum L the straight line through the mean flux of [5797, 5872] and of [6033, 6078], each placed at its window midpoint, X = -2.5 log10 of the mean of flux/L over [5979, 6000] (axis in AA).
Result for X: 0.08 mag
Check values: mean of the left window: 14.5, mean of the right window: 15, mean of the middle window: 13.9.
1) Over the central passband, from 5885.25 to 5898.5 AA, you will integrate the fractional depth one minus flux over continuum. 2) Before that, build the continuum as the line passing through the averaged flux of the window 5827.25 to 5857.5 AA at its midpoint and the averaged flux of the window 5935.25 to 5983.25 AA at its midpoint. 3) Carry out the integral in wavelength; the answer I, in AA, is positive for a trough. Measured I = 3.0 AA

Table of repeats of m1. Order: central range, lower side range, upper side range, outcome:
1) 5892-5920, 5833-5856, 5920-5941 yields 0.083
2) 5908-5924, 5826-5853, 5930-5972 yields 0.012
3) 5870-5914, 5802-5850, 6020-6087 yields 0.151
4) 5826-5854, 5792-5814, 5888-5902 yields -0.119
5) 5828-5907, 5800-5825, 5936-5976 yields 0.059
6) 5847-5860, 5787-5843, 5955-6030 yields 0.033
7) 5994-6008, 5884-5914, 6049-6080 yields 0.039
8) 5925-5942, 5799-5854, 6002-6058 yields 0.028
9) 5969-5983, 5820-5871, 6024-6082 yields 0.042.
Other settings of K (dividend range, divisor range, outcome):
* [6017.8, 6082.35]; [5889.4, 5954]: 1.15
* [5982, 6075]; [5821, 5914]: 1.11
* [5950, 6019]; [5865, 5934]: 1.06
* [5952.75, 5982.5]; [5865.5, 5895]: 1.10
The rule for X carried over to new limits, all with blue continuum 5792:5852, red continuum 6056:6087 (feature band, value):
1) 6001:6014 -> 0.065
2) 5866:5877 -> -0.032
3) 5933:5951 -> 0.044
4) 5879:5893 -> 0.234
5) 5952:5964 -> 0.127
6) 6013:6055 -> 0.013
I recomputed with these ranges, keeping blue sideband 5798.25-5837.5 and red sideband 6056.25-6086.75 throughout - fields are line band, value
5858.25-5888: 2.0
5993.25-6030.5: 2.4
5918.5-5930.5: 0.7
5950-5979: 2.2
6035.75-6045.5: 0.1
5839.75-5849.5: 0.2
